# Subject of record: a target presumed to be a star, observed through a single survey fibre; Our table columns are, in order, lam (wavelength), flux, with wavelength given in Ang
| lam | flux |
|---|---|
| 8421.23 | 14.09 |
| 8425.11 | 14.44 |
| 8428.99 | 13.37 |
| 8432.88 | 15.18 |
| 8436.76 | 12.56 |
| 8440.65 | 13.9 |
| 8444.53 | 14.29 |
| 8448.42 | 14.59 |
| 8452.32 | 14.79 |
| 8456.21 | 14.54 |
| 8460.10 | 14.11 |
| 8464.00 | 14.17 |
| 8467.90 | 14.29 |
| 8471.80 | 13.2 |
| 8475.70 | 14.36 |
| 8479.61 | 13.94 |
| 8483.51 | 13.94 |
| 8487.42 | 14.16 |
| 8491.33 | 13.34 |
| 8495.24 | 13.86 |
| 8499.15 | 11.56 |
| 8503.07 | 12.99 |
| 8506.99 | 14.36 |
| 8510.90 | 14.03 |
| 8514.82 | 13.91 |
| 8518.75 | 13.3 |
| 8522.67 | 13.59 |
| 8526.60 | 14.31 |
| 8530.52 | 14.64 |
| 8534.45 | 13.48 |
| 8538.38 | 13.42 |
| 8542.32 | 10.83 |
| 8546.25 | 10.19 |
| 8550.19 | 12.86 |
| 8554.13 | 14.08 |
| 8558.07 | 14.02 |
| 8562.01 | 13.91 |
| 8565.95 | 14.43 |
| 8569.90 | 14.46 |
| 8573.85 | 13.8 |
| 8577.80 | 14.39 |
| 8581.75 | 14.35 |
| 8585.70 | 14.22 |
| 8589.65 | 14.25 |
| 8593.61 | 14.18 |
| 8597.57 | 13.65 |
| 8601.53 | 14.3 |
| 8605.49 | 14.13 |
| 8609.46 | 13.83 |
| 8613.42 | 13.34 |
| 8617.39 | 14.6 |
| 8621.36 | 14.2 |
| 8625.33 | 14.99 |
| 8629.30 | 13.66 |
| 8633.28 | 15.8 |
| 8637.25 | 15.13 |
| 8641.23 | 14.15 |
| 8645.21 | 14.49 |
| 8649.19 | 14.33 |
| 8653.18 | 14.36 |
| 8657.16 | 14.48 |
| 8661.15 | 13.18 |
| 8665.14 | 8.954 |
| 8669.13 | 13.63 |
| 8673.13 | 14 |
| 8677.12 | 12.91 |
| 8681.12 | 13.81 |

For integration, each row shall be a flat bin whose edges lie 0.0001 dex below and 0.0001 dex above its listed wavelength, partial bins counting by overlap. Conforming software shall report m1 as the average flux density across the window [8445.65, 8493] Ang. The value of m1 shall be 14.1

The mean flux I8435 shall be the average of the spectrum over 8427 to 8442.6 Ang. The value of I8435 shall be 13.8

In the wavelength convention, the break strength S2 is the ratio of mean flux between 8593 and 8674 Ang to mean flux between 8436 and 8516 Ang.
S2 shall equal 1.01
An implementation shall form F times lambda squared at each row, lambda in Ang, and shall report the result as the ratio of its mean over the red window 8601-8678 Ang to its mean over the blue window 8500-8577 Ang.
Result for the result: 1.1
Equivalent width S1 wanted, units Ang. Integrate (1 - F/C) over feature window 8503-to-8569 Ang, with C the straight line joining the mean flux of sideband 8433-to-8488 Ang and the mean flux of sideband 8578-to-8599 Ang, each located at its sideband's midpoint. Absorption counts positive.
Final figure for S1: 3.2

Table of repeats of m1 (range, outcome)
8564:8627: 14.2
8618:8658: 14.6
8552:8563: 14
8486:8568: 13.4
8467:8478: 13.9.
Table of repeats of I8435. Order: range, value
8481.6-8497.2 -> 13.8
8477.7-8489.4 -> 14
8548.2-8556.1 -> 13.5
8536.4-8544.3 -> 12.1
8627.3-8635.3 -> 14.7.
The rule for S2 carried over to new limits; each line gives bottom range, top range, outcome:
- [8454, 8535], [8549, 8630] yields 1.02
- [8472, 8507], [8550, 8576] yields 1.03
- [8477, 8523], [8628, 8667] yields 1.02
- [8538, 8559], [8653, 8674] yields 1.04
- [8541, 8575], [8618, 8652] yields 1.10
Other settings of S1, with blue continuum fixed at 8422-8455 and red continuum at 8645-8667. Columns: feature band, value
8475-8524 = 0.93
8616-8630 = -1.10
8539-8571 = 1.35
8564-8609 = -2.21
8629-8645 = -1.76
